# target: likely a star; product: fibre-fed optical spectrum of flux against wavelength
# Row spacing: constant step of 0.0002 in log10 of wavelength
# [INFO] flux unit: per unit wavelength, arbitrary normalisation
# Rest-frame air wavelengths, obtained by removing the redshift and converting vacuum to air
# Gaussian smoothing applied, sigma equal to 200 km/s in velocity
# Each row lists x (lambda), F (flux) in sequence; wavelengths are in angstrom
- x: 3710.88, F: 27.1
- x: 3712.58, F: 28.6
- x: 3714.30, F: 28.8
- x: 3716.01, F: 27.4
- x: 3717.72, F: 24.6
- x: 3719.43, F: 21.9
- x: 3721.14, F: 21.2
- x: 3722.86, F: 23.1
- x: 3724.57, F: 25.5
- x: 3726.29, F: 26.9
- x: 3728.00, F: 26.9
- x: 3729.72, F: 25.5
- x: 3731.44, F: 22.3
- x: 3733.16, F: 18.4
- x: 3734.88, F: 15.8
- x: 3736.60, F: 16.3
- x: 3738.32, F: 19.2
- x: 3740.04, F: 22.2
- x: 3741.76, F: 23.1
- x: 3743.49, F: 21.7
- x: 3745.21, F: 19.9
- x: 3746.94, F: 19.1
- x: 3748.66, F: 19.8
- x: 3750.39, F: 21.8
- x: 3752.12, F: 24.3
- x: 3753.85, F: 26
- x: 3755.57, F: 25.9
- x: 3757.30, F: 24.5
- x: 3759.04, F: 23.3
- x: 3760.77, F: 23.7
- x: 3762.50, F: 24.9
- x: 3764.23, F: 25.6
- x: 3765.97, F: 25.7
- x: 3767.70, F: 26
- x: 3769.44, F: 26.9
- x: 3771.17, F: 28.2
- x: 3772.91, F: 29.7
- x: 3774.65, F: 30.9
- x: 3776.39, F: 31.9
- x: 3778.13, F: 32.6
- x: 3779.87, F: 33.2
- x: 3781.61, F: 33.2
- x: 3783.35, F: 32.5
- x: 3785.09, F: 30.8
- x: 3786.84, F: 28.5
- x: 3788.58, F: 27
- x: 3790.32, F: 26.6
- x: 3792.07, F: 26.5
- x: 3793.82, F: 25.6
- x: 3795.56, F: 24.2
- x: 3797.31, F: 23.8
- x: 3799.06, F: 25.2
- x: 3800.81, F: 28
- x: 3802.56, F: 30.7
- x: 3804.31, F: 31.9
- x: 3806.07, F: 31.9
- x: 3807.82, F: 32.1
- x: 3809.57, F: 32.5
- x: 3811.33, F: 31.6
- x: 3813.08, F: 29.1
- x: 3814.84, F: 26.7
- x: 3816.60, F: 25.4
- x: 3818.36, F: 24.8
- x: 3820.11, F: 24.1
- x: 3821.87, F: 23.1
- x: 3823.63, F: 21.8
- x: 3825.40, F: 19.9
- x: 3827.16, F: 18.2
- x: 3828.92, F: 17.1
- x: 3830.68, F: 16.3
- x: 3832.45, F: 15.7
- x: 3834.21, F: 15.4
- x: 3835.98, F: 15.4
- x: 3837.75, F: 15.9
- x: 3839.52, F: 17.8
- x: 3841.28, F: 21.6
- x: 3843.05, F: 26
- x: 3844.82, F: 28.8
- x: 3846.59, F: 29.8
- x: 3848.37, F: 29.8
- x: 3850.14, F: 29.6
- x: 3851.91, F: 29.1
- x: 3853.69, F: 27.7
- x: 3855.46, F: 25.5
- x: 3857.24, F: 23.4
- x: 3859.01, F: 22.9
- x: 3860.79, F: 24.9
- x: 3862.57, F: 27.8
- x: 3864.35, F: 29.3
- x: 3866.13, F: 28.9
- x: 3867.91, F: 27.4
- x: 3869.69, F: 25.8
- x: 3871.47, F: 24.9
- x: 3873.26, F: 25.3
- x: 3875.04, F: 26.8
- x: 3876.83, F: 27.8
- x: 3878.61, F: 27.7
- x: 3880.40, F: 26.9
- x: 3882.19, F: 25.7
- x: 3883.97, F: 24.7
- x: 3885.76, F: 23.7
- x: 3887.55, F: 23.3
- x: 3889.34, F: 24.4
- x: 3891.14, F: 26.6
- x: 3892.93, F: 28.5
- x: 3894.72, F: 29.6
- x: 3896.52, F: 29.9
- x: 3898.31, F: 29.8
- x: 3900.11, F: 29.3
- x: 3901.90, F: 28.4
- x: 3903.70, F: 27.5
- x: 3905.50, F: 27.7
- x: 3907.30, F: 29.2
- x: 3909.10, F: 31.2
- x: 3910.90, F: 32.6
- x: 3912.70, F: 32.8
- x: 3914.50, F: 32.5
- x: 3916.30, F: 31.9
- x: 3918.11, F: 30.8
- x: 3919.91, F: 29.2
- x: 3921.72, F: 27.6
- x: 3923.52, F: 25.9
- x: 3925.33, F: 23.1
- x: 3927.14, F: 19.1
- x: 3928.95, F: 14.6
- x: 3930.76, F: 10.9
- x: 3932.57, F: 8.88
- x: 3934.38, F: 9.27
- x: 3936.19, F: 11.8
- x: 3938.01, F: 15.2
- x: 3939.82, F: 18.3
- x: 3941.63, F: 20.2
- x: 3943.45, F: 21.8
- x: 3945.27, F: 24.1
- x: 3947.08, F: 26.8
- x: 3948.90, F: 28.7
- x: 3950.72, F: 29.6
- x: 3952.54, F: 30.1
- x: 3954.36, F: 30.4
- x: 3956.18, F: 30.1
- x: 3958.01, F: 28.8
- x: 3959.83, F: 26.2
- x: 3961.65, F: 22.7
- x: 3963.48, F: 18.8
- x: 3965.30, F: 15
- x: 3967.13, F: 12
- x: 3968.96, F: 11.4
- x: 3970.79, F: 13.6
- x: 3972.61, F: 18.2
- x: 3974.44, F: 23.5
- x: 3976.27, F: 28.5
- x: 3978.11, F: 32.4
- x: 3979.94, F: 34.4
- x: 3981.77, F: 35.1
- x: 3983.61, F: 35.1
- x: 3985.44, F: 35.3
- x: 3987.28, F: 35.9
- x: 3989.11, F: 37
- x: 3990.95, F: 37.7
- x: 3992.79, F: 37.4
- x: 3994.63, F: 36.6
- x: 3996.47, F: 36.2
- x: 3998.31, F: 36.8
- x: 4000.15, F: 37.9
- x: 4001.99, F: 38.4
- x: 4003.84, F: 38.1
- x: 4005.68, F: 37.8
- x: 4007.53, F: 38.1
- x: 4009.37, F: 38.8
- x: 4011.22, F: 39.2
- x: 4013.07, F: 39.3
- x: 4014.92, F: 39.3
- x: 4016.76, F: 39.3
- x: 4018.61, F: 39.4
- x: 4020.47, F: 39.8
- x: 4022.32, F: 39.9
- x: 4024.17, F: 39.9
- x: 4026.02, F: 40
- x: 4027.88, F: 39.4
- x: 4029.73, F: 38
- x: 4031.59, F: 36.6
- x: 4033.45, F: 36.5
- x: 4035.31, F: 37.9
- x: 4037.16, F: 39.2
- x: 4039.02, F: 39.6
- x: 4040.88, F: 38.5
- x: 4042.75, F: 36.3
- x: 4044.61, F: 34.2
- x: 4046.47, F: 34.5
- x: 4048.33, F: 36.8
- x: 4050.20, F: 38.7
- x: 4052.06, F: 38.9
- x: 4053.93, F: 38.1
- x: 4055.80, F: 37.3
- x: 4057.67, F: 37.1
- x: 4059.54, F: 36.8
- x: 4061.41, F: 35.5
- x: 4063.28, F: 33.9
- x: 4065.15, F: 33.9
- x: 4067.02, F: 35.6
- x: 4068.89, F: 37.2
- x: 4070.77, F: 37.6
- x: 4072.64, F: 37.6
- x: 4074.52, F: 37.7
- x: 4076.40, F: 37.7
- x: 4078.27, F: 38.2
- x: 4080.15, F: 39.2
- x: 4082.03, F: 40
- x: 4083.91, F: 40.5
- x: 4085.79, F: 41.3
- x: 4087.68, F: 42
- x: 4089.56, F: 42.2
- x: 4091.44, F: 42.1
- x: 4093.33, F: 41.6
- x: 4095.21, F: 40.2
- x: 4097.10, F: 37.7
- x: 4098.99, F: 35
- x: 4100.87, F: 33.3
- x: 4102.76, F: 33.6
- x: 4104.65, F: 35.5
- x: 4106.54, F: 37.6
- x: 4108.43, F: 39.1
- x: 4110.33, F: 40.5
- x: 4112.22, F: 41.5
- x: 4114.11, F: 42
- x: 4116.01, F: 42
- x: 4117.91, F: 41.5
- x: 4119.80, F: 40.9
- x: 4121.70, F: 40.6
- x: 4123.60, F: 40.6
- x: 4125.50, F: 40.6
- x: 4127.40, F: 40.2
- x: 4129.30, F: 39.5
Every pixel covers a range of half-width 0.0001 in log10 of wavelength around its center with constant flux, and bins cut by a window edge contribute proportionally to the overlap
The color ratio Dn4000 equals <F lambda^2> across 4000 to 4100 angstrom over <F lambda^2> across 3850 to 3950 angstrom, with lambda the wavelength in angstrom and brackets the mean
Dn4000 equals 1.64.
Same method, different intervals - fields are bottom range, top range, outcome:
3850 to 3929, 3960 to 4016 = 1.21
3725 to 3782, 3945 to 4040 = 1.51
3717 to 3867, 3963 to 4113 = 1.63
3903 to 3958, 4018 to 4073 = 1.62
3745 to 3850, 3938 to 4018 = 1.29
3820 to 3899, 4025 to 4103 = 1.71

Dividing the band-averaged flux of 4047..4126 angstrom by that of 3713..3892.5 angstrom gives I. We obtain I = 1.5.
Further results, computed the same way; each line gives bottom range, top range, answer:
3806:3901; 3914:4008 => 1.06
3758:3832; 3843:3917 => 1.03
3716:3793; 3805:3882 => 0.99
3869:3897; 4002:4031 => 1.48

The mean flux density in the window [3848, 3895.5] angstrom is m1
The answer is 26.6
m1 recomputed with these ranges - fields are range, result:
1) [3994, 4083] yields 37.8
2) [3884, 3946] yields 24.4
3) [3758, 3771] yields 25.3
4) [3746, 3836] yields 25.8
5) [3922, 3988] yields 23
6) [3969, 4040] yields 35.7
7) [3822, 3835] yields 18.1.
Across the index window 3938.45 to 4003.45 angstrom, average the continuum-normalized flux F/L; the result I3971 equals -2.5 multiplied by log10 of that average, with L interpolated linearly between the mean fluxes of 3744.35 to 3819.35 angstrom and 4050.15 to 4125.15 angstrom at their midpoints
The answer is 0.22 mag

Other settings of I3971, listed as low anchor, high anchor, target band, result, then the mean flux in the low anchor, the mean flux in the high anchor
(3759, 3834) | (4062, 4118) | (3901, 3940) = 0.31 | 26.6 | 38.5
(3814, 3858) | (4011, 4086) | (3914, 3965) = 0.29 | 22.8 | 37.9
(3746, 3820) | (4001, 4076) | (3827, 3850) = 0.38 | 27.4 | 37.8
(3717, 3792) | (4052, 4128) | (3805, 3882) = 0.15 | 25.1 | 38.6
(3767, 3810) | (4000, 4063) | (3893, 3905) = 0.15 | 29.2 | 38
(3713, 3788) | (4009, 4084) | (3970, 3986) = 0.22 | 25.1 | 37.9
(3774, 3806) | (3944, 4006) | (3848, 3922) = 0.05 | 29.1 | 29.3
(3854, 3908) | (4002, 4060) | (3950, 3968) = 0.32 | 26.8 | 38.2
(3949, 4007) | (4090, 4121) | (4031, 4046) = -0.09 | 29.8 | 39.1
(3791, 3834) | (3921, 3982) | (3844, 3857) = -0.17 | 25.1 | 21.8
